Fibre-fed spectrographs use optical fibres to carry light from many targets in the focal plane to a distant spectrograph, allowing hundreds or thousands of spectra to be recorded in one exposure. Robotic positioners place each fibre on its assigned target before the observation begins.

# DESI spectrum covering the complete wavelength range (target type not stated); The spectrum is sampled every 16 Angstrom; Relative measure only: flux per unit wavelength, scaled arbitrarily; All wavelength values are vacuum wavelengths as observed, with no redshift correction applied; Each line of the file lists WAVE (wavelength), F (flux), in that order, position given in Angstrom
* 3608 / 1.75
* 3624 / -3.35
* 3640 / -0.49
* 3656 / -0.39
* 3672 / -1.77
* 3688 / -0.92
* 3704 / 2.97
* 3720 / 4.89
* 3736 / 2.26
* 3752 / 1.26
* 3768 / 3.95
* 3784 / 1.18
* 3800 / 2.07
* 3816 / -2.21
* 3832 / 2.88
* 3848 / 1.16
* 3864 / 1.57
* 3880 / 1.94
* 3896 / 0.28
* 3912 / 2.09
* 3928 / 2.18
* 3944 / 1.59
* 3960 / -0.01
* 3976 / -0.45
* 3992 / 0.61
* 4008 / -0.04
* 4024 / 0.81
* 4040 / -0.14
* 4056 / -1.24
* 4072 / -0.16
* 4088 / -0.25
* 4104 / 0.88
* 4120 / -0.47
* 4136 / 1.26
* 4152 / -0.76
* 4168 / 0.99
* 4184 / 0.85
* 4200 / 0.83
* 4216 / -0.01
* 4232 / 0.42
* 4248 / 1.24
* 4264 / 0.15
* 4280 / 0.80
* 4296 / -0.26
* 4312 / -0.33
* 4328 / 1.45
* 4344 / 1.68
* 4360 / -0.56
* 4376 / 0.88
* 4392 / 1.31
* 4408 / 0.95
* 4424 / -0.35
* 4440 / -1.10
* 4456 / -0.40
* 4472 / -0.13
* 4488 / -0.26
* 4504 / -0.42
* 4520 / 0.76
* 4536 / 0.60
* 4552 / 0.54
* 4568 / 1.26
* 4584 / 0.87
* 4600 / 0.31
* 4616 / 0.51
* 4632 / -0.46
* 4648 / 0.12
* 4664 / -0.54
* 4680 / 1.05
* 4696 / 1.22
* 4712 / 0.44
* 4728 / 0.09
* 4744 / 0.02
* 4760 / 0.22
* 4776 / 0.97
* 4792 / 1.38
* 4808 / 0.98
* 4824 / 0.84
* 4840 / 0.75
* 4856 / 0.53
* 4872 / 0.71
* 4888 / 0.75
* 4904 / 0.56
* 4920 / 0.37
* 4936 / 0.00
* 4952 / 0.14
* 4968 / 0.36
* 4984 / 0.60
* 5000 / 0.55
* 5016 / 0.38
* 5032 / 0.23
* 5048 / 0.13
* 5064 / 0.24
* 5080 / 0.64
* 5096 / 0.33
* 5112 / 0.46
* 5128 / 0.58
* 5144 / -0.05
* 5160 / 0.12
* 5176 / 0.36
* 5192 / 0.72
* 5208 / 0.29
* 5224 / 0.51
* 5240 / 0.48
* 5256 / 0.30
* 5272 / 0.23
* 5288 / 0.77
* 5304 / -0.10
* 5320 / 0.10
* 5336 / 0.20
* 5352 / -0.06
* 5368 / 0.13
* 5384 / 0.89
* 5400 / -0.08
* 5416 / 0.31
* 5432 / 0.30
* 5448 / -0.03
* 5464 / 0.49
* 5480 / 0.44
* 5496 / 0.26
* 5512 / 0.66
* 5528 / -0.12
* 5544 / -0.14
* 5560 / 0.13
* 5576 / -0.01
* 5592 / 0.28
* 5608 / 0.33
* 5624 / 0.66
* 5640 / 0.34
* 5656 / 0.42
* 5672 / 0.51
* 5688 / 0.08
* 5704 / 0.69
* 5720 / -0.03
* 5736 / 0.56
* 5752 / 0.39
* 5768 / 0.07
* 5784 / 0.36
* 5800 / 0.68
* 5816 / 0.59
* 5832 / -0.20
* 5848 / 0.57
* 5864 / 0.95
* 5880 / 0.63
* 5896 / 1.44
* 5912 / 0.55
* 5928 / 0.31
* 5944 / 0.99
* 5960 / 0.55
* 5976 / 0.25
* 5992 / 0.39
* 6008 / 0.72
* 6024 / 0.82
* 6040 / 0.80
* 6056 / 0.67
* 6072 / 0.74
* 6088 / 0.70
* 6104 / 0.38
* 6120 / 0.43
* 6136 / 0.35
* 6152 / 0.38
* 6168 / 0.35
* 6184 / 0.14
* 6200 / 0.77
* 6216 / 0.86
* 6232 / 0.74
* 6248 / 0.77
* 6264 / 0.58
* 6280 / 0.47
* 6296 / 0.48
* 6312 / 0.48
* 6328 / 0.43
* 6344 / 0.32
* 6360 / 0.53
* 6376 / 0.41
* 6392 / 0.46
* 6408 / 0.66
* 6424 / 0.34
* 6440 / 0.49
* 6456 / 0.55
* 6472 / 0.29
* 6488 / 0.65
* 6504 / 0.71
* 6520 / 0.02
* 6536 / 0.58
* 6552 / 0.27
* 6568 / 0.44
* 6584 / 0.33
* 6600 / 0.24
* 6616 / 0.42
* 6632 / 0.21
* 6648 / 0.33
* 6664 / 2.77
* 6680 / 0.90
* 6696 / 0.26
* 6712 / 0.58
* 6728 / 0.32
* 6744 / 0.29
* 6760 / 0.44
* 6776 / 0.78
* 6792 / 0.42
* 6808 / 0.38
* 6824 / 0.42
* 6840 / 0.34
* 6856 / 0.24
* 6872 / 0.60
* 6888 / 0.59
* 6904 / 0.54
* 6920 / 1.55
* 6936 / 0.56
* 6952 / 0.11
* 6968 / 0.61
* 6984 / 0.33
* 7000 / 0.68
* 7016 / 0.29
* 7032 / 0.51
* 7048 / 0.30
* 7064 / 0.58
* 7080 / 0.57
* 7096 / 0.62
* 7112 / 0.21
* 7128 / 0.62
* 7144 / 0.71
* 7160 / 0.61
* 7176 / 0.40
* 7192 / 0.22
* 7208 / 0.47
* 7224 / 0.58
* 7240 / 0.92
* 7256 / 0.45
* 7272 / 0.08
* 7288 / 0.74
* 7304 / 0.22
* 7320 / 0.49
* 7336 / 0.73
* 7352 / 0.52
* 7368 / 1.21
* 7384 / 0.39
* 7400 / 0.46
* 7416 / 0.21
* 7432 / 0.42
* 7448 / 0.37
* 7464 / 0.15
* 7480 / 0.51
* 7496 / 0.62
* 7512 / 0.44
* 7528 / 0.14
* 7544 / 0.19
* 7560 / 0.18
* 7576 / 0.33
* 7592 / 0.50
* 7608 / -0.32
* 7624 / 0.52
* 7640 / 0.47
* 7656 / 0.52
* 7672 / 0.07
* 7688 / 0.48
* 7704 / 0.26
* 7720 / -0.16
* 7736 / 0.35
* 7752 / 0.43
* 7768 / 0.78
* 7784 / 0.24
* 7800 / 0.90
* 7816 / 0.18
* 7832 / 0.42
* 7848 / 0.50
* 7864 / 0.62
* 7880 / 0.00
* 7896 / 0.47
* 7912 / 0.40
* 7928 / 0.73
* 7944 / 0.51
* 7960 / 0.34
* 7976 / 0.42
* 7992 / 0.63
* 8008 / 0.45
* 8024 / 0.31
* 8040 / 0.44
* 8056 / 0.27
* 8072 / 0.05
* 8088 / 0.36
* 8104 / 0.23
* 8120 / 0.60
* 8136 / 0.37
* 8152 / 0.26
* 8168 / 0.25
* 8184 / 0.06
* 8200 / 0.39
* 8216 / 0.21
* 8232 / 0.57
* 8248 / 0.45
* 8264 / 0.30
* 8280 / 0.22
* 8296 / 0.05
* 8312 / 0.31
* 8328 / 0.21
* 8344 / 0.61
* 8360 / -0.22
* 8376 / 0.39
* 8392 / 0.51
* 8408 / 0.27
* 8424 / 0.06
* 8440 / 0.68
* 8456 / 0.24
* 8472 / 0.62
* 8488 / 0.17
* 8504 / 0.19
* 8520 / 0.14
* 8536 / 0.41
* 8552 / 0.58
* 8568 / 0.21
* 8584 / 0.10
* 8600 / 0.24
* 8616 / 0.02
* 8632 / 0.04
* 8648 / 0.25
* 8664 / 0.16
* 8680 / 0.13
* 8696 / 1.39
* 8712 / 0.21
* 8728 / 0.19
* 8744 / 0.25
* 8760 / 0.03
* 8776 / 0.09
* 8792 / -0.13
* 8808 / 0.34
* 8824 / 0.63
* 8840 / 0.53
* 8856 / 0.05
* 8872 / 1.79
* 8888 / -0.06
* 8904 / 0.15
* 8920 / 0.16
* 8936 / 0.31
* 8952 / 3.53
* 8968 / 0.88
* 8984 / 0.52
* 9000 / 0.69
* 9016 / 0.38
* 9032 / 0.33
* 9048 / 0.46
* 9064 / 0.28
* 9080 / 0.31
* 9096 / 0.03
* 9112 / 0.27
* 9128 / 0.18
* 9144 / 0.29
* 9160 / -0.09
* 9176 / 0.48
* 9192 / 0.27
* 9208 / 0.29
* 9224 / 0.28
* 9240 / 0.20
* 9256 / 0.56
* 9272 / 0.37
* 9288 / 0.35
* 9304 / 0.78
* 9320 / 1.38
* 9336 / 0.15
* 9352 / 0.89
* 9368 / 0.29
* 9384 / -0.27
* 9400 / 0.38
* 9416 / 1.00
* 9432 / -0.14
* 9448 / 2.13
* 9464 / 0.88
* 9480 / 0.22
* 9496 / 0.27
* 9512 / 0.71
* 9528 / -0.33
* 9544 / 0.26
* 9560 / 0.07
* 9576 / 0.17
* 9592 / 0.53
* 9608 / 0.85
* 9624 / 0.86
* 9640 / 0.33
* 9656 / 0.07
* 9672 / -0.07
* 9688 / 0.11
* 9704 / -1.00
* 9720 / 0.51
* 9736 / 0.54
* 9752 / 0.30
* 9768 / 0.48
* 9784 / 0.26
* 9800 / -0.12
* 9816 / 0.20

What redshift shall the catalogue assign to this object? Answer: 0.789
